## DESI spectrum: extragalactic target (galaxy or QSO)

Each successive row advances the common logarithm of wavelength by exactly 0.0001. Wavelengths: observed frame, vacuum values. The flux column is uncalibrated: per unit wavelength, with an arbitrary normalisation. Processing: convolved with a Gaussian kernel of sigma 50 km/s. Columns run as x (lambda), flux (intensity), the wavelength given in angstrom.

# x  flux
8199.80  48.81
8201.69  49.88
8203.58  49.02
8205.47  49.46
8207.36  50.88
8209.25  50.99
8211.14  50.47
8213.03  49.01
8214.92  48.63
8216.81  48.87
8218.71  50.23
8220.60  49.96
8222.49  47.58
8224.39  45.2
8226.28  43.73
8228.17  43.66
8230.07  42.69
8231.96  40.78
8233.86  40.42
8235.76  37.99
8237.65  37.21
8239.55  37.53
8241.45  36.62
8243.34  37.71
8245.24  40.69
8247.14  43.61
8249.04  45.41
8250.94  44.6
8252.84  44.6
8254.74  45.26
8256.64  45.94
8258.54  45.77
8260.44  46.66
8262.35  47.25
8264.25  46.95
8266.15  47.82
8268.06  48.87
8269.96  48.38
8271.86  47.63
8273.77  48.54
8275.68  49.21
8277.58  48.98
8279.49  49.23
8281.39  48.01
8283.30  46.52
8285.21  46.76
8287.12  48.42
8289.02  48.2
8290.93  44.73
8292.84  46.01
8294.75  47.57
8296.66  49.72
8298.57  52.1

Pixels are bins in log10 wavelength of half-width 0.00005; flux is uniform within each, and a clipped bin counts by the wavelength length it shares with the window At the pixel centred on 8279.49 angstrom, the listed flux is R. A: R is 49.23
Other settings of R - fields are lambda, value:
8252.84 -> 44.6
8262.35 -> 47.25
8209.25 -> 50.99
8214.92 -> 48.63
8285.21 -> 46.76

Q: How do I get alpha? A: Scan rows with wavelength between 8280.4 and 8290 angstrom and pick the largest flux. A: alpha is 48.42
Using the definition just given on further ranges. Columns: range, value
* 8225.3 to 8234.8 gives 43.73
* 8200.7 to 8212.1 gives 50.99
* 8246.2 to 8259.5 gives 45.94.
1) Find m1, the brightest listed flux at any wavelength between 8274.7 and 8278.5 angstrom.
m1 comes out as 49.21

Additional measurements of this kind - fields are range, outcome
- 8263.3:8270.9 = 48.87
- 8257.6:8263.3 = 47.25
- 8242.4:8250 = 45.41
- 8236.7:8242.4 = 37.53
